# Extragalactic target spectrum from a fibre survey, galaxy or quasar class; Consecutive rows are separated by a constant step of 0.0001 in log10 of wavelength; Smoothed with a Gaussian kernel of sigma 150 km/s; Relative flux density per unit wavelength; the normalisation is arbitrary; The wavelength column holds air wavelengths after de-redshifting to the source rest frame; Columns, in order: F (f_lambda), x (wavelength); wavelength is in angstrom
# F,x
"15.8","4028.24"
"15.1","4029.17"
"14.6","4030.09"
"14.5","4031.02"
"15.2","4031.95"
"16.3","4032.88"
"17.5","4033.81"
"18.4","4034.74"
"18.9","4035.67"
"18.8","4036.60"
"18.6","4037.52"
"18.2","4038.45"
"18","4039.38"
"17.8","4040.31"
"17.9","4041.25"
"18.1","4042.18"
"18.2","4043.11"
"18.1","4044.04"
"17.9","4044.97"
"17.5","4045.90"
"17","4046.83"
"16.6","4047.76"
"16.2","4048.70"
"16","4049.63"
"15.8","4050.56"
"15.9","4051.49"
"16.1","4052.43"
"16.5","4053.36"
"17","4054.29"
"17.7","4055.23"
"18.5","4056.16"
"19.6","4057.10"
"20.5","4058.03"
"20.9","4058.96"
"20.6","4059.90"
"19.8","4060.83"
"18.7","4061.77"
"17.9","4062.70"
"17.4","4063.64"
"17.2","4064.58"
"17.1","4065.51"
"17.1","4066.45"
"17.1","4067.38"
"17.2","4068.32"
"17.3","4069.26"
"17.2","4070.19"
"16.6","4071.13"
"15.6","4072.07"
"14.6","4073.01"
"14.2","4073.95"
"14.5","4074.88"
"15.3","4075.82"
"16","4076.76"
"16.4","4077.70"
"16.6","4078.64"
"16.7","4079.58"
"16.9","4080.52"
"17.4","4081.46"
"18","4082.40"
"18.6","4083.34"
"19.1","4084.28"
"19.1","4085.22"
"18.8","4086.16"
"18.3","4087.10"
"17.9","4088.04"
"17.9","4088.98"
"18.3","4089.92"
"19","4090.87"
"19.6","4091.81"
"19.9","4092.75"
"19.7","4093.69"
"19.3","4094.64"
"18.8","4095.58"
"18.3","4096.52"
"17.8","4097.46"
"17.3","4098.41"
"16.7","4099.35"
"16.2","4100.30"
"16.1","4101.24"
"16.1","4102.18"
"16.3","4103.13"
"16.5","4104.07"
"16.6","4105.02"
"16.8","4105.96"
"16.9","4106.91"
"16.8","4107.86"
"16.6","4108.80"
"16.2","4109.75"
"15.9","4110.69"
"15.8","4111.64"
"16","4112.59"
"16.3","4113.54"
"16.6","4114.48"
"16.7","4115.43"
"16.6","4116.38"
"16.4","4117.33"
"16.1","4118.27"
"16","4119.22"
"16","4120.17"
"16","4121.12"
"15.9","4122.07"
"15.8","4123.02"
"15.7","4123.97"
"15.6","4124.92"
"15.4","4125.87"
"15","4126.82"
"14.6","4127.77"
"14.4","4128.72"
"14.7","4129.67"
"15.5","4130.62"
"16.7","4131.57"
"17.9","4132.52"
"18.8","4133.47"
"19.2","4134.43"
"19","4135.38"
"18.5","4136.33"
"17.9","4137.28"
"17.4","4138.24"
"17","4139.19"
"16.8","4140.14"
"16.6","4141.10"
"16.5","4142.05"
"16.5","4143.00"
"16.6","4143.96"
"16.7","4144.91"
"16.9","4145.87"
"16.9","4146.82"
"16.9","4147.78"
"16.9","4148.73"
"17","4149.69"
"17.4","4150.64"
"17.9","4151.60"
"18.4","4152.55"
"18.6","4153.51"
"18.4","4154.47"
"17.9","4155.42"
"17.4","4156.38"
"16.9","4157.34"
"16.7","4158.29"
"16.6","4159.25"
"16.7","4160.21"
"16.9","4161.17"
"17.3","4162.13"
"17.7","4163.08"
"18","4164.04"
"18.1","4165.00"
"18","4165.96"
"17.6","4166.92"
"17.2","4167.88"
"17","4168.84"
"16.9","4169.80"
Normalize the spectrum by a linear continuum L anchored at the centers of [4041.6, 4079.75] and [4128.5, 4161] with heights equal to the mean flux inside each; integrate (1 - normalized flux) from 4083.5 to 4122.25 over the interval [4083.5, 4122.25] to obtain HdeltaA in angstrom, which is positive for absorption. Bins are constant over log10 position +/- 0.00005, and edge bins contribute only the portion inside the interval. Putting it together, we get -0.1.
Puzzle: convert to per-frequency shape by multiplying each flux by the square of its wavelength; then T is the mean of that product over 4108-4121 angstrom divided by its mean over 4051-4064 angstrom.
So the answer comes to 0.91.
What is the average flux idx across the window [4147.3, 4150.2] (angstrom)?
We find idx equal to 17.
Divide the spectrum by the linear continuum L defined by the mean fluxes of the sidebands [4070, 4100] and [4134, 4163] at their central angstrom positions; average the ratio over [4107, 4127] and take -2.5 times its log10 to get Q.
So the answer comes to 0.09 mag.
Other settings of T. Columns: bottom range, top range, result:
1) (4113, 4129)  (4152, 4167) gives 1.13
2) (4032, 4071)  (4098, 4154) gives 0.97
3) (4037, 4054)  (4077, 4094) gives 1.08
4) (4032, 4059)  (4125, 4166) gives 1.02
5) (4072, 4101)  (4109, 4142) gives 0.96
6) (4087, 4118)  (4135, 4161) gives 1.02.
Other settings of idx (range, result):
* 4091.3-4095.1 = 19.6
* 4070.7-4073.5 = 15.5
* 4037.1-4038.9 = 18.4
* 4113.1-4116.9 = 16.6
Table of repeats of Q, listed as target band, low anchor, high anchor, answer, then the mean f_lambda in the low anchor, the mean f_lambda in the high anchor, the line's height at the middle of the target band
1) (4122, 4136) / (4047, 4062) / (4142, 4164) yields 0.069 mag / 17.9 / 17.2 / 17.4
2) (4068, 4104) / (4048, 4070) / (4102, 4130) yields -0.029 mag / 17.7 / 16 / 16.9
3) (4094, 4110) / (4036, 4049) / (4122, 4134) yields -0.039 mag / 17.8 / 15.9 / 16.4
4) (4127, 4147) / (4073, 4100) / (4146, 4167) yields 0.040 mag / 17.7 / 17.5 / 17.5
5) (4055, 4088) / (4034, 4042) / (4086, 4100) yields 0.050 mag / 18.3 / 18.5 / 18.4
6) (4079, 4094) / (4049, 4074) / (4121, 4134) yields -0.097 mag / 17.5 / 15.9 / 16.9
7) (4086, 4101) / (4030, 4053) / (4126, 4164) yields -0.074 mag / 17.2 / 17.1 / 17.1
